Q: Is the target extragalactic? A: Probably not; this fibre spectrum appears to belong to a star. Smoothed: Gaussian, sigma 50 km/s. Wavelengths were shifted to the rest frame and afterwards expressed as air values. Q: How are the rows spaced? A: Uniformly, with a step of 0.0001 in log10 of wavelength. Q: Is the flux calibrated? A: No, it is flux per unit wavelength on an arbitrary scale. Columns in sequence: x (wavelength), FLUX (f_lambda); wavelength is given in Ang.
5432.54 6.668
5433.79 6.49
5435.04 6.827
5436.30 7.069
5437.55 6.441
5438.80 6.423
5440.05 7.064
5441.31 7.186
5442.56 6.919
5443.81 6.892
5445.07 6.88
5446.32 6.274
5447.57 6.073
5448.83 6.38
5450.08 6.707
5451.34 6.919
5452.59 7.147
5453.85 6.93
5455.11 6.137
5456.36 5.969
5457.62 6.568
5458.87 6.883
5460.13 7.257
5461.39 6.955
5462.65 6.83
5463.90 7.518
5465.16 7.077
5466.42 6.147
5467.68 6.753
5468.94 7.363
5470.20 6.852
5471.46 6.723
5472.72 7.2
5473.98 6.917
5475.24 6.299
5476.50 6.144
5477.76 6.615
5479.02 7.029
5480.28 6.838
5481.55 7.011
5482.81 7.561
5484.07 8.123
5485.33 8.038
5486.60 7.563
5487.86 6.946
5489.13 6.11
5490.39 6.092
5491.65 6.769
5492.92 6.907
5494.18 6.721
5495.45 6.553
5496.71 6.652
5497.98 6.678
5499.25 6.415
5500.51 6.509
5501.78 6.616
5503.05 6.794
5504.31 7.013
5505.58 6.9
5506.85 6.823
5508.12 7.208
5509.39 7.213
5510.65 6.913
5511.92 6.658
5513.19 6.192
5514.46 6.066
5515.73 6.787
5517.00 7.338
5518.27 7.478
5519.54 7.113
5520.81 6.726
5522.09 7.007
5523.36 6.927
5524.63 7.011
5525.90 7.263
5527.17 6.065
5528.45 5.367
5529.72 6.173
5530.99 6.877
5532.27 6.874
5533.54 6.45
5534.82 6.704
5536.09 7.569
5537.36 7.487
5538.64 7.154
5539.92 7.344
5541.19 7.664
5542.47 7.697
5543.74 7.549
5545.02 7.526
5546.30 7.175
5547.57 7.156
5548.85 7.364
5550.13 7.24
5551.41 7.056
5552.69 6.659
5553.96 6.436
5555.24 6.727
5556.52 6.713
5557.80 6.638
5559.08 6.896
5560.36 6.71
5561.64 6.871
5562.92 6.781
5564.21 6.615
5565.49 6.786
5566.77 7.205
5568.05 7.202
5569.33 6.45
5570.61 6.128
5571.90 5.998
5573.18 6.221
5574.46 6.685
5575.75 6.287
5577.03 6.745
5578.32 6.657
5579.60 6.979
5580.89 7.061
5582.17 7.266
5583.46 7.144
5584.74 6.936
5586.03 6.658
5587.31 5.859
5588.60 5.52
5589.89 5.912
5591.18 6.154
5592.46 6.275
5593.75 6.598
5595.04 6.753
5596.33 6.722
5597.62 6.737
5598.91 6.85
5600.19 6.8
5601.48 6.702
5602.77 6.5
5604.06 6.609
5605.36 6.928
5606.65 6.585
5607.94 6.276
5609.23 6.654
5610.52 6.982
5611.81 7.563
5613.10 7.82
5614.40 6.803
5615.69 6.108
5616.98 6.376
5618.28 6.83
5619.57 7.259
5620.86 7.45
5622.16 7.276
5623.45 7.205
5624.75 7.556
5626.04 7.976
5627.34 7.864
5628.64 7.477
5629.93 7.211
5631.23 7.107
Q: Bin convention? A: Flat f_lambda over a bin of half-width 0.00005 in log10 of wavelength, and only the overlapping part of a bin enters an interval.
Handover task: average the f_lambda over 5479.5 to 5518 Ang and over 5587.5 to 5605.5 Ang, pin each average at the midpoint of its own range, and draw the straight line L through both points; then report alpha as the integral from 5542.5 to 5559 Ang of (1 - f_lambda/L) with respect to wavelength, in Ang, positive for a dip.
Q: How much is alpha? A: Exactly -0.94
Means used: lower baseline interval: 6.87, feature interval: 7.04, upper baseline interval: 6.47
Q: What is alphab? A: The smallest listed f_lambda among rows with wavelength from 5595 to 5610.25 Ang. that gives 6.276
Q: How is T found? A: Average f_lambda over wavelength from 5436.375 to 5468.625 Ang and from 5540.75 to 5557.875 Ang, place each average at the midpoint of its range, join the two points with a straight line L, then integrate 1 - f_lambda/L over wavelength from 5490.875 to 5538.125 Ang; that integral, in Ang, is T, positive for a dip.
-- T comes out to 1.4 Ang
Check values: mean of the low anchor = 6.75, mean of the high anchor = 7.12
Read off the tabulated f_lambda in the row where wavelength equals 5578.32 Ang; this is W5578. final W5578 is 6.657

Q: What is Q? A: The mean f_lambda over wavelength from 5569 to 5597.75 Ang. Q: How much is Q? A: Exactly 6.51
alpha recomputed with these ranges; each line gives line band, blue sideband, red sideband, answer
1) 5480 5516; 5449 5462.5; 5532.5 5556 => 0.44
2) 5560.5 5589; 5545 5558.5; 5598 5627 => 1.25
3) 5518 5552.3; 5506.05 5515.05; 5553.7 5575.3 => -1.73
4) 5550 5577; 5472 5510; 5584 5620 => 0.18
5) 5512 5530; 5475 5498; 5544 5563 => 0.60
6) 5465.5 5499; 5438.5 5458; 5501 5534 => -0.78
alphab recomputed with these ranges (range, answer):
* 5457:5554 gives 5.367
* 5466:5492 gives 6.092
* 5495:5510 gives 6.415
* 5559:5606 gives 5.52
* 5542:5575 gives 5.998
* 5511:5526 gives 6.066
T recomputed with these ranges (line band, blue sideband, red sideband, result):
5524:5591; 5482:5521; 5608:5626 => 1.78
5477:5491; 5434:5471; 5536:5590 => -0.58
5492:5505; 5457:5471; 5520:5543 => 0.43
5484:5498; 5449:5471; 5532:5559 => 0.05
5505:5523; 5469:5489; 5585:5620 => 0.09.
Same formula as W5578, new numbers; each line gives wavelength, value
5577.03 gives 6.745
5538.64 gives 7.154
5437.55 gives 6.441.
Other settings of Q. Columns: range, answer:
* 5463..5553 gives 6.92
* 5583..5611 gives 6.55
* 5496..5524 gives 6.82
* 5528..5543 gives 6.96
